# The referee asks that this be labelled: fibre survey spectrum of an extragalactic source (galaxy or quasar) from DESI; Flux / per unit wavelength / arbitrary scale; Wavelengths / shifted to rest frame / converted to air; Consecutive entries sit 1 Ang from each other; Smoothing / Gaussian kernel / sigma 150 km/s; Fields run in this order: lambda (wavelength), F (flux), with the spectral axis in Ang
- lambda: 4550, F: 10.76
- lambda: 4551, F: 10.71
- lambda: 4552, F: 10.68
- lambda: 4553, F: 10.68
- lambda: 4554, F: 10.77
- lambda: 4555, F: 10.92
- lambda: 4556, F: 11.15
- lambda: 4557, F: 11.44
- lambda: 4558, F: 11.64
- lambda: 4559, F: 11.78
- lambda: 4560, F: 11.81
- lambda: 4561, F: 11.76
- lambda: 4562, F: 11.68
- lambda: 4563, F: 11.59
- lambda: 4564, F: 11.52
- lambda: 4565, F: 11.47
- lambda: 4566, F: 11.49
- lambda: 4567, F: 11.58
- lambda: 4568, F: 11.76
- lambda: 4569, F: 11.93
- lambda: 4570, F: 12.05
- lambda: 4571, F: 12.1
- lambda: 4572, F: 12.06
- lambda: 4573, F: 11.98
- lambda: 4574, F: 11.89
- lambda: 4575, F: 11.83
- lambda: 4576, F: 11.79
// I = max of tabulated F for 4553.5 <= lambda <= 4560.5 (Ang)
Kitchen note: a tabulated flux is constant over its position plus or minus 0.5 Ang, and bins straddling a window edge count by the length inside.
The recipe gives 11.81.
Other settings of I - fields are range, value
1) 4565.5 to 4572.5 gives 12.1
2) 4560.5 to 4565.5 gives 11.76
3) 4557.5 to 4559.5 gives 11.78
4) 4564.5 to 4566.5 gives 11.49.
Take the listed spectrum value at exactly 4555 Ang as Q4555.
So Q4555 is 10.92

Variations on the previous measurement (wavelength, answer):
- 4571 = 12.1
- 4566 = 11.49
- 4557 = 11.44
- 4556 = 11.15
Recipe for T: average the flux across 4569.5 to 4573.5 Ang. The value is 12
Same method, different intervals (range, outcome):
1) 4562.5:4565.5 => 11.5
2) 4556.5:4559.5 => 11.6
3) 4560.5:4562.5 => 11.7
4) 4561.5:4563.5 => 11.6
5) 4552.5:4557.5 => 11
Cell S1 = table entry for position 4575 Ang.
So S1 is 11.83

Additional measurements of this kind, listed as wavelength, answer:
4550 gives 10.76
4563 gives 11.59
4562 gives 11.68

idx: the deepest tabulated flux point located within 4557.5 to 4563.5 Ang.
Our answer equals 11.59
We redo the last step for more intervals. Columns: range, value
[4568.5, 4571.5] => 11.93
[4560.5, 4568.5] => 11.47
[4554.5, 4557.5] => 10.92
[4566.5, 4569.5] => 11.58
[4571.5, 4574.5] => 11.89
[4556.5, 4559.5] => 11.44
